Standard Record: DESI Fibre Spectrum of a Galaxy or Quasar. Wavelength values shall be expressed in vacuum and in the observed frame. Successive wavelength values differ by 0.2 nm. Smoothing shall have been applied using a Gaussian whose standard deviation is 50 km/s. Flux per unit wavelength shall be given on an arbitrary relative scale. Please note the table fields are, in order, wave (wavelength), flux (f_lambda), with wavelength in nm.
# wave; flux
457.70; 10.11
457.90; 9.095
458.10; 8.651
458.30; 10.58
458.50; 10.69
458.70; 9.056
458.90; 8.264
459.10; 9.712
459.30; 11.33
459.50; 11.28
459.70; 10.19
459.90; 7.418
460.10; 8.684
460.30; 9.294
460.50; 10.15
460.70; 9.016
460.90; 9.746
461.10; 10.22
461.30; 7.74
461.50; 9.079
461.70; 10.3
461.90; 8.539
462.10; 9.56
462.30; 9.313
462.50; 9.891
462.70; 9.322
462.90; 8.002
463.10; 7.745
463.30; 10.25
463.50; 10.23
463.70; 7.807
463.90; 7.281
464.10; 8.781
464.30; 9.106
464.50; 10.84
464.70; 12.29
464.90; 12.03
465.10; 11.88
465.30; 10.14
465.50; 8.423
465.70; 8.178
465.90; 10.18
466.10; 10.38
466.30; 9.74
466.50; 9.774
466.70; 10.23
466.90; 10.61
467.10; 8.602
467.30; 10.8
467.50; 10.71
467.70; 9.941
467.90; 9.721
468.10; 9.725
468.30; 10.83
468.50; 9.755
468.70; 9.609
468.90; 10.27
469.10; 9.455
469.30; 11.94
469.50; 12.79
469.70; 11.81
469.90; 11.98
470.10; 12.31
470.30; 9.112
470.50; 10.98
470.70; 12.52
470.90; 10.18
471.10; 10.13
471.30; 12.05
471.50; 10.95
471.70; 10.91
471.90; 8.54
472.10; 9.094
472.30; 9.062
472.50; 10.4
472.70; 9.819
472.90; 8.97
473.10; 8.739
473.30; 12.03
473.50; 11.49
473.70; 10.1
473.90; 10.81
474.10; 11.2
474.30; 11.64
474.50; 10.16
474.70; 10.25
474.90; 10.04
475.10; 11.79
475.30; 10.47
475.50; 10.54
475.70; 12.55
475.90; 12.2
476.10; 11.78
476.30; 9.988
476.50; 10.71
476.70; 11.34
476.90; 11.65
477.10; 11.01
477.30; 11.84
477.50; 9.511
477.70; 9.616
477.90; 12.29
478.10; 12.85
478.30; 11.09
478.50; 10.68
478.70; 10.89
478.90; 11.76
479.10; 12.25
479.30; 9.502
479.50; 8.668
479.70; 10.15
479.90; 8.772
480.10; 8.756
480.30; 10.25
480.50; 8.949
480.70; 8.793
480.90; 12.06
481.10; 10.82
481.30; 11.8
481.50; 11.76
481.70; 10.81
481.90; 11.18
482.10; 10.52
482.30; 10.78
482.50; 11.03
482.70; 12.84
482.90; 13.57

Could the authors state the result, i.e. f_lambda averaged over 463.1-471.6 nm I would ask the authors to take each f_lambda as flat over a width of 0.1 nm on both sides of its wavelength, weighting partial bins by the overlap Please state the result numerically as 10.3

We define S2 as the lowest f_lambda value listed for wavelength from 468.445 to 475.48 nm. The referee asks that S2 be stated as 8.54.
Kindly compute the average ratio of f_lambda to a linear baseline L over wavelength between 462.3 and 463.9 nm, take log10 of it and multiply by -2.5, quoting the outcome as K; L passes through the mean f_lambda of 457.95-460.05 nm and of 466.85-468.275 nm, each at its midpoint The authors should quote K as 0.10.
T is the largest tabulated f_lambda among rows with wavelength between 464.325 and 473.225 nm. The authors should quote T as 12.79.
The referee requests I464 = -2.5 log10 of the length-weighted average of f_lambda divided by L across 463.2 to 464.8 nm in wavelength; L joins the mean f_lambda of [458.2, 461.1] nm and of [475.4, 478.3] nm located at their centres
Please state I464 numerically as 0.06 mag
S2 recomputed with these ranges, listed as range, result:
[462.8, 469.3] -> 7.281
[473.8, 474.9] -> 10.04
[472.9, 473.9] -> 8.739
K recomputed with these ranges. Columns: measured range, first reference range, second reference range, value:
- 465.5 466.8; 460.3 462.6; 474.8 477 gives 0.04 mag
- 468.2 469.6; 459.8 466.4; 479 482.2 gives -0.10 mag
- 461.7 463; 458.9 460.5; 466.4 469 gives 0.07 mag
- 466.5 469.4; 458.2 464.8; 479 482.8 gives -0.04 mag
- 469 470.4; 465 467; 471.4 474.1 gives -0.13 mag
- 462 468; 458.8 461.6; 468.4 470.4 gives 0.05 mag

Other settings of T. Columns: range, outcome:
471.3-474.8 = 12.05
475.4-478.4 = 12.85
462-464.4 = 10.25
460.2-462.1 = 10.3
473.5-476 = 12.55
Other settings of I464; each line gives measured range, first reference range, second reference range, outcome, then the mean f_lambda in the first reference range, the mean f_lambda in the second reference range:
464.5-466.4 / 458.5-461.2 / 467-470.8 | -0.013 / 9.61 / 10.7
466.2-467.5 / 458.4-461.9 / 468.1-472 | 0.040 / 9.51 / 10.8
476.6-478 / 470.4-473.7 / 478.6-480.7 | -0.100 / 10.4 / 9.94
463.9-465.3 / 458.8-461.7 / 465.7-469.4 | -0.073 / 9.47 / 10.1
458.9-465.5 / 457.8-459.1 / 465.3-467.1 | -0.003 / 9.41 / 9.65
